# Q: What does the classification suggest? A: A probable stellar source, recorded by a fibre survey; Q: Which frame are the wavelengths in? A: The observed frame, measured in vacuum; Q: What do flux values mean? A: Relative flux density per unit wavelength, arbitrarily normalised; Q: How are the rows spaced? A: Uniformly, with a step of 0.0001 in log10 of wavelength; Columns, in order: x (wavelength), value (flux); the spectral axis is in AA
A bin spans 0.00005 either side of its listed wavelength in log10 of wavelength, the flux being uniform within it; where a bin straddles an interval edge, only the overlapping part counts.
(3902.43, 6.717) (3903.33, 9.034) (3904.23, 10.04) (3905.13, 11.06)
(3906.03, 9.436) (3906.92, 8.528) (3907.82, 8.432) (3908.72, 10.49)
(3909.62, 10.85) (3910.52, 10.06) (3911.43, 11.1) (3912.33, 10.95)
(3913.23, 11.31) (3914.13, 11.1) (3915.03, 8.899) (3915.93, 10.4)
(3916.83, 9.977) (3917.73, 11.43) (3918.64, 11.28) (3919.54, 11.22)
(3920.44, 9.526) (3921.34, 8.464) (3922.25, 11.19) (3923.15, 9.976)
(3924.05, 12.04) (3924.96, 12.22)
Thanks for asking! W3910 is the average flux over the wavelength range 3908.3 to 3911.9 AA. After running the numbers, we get 10.6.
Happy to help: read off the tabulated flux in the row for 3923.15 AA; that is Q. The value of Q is 9.976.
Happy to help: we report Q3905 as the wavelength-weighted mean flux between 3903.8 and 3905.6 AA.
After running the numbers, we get 10.5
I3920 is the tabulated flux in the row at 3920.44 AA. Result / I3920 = 9.526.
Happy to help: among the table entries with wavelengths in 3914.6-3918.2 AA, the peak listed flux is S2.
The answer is 11.43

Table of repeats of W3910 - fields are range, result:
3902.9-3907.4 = 9.63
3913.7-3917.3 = 10.1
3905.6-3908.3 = 8.84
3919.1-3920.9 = 10.4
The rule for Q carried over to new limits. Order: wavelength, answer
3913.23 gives 11.31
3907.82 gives 8.432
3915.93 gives 10.4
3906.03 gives 9.436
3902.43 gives 6.717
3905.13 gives 11.06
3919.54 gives 11.22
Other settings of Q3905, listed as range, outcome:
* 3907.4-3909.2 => 9.5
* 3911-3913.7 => 11.1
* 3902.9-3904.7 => 9.55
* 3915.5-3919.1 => 10.8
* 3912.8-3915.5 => 10.4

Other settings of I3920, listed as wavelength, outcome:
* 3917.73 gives 11.43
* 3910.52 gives 10.06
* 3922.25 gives 11.19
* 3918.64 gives 11.28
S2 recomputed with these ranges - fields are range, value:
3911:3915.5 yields 11.31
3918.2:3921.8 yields 11.28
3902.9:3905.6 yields 11.06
